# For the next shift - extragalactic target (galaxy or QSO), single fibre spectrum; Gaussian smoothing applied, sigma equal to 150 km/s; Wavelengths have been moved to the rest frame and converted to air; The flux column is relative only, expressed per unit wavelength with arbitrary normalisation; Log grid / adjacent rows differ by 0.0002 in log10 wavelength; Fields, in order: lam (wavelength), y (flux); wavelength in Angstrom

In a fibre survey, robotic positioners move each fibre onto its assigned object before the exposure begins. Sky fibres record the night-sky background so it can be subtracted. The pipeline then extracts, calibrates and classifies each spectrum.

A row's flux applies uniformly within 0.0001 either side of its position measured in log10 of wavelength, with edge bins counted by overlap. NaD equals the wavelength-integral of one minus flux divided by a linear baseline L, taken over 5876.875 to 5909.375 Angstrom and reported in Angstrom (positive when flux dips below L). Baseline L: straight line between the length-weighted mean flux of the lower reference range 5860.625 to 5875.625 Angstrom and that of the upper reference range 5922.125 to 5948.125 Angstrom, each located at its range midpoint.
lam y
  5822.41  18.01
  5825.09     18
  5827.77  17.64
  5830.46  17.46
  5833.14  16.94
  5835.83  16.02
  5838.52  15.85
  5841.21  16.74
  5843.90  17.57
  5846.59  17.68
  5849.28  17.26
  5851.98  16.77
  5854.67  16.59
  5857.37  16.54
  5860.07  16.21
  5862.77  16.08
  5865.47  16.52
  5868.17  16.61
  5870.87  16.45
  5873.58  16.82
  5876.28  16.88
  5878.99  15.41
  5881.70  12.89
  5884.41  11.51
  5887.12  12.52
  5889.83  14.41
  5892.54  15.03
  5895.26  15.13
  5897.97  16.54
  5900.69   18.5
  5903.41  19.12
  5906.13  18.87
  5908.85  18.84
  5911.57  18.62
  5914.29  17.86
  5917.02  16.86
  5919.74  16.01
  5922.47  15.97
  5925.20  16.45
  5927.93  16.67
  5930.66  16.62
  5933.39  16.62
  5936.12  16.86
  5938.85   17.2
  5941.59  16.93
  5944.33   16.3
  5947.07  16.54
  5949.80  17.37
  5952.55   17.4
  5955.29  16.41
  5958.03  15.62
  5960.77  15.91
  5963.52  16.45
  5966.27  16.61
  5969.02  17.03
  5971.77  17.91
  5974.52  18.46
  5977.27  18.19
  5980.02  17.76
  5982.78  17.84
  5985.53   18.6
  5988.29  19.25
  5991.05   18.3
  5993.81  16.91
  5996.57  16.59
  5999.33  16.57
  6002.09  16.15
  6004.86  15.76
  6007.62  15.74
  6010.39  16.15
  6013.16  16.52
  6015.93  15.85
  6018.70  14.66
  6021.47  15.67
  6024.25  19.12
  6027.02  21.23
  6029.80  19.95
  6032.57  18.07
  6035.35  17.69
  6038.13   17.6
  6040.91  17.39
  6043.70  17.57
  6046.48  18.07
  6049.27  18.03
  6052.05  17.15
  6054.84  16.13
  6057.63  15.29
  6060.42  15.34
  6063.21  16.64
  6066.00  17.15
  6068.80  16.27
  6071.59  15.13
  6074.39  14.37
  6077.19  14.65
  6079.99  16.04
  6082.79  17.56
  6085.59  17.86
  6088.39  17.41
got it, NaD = 1.7 Angstrom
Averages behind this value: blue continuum 16.5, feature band 15.7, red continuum 16.6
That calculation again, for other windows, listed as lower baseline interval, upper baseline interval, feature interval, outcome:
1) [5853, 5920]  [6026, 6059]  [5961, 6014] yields 0.3 Angstrom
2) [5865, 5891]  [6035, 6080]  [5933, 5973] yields -3.0 Angstrom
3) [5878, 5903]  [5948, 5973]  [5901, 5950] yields -4.6 Angstrom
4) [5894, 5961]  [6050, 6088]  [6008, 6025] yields 0.3 Angstrom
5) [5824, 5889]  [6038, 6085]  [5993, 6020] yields 0.5 Angstrom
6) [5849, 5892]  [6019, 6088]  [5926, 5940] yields -0.6 Angstrom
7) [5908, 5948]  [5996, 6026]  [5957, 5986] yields -1.2 Angstrom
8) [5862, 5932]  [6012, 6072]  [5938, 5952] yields -0.3 Angstrom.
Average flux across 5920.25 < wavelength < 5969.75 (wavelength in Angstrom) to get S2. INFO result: 16.6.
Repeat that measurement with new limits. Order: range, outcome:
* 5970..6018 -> 17.2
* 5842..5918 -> 16.4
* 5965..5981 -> 17.7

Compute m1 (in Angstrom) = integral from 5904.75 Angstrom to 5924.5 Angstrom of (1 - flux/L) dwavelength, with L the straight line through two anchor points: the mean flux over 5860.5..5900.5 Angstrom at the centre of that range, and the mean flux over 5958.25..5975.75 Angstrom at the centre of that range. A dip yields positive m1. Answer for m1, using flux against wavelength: -1.96 Angstrom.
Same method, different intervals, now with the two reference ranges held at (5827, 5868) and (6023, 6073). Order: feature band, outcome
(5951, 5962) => 0.50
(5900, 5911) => -1.22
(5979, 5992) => -0.86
